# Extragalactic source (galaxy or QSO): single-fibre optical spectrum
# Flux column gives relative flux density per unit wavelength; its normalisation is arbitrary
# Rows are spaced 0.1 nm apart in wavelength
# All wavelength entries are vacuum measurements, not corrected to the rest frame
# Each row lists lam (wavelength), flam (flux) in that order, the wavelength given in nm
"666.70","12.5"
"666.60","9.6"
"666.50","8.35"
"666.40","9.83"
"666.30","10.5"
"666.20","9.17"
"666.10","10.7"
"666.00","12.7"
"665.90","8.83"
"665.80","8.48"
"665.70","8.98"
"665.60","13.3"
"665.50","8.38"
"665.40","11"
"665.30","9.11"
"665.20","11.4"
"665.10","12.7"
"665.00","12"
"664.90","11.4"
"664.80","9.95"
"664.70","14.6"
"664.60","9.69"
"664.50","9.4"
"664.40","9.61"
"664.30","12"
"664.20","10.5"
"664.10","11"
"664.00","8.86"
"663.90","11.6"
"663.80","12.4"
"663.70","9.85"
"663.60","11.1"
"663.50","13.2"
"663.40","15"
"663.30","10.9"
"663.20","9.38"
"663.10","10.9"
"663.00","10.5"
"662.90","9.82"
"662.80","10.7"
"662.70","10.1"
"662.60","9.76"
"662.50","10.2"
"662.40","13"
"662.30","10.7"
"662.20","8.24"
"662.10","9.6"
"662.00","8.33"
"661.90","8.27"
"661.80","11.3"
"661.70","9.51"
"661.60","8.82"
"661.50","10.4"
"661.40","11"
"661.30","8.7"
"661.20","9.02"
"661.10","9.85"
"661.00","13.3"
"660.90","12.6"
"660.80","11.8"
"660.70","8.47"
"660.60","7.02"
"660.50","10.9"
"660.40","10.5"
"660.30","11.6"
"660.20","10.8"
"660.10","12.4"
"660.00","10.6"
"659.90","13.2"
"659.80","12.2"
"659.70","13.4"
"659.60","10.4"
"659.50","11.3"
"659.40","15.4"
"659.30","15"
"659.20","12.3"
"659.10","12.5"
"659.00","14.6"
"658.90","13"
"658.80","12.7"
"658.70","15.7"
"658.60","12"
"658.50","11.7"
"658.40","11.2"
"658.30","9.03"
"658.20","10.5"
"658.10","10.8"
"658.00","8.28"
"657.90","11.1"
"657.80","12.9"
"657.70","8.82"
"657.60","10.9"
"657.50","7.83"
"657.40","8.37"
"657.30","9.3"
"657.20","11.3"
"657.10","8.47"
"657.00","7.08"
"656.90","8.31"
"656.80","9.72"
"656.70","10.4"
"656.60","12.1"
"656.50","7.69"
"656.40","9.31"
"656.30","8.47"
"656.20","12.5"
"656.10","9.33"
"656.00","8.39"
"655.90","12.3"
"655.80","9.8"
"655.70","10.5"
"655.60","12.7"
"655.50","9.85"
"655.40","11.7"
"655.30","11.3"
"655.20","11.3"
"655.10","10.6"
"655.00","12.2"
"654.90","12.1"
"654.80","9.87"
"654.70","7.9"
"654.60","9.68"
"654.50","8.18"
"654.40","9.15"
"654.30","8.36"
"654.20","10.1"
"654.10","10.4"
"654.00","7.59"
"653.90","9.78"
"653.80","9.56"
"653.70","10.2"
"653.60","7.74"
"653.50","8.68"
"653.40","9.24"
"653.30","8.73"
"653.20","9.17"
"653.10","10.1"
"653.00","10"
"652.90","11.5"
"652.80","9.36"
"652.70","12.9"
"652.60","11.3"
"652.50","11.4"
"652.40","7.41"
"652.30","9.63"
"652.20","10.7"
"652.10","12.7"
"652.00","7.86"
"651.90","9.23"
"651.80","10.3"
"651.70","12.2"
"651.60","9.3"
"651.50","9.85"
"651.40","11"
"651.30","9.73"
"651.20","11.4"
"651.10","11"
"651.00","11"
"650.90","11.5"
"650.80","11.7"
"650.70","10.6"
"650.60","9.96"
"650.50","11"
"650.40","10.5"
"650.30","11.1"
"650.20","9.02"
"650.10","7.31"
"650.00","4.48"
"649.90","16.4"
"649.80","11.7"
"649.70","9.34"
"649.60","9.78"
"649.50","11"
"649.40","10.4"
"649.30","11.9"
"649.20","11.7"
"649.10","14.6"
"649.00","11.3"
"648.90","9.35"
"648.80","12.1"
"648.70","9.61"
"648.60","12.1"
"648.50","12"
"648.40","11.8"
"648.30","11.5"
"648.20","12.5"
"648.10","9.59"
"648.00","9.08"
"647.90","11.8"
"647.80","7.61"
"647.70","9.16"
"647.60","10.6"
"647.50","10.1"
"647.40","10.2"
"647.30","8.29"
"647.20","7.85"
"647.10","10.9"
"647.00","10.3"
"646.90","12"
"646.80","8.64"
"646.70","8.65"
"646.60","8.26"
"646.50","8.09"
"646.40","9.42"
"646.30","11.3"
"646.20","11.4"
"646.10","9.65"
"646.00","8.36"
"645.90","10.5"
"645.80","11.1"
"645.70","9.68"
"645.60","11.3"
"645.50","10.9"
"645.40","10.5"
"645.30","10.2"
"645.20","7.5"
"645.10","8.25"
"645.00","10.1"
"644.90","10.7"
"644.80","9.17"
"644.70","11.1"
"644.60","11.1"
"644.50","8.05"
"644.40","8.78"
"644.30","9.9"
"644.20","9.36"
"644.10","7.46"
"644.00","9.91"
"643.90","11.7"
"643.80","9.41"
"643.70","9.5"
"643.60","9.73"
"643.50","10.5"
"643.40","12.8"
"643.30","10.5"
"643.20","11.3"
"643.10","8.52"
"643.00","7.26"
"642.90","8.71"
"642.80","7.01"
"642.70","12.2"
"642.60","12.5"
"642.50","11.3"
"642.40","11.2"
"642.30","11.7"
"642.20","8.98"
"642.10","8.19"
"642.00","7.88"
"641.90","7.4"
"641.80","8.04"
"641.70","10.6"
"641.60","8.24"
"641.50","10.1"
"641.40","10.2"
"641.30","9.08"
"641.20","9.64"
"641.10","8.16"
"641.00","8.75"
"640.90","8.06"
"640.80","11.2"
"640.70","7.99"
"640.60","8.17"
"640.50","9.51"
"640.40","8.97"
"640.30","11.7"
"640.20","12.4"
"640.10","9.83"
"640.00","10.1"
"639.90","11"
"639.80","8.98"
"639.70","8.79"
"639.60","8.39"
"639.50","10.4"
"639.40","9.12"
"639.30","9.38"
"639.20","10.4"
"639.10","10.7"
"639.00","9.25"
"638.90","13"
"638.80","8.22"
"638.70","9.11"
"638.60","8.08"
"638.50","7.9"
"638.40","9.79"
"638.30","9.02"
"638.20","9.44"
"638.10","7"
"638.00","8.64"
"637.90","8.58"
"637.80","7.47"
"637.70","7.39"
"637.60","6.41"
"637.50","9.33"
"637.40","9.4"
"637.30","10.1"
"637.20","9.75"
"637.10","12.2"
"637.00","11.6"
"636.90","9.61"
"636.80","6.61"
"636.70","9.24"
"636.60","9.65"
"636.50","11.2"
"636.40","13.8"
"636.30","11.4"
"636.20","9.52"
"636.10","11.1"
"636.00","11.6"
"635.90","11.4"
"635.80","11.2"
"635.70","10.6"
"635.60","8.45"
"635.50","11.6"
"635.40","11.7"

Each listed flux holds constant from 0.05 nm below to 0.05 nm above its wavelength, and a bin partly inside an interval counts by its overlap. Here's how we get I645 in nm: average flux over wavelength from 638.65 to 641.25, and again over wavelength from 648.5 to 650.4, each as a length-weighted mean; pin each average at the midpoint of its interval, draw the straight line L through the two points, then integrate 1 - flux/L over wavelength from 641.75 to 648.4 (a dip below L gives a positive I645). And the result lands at 0.28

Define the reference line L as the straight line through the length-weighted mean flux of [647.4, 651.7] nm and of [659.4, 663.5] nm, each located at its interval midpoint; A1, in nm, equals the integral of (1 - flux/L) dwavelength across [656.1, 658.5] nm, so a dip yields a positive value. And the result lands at 0.203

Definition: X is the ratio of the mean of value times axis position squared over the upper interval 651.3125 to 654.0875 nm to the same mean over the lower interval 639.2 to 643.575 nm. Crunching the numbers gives 1.06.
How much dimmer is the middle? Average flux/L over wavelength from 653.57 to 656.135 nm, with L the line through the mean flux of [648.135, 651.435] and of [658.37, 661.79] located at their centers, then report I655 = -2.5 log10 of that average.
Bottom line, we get 0.12 mag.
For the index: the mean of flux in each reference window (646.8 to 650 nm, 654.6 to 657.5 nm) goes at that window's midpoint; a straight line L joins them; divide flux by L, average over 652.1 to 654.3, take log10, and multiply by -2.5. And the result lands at 0.05 mag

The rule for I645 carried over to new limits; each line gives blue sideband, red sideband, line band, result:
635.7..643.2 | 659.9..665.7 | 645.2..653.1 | -0.27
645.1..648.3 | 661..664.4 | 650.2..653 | -0.14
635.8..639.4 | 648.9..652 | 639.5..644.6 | 0.19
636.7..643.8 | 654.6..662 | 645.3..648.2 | 0.01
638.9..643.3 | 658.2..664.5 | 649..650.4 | -0.06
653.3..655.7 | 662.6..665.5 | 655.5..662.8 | -0.19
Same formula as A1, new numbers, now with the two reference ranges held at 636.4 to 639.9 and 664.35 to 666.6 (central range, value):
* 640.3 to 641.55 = 0.025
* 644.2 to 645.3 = 0.012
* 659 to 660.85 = -0.276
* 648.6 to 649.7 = -0.153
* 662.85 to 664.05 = -0.089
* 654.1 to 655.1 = 0.019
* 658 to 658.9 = -0.127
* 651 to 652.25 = -0.074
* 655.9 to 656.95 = 0.034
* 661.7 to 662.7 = 0.037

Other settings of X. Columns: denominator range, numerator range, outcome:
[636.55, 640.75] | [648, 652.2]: 1.19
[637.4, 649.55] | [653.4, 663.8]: 1.13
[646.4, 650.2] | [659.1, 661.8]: 1.13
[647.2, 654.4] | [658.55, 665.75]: 1.12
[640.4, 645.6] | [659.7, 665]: 1.18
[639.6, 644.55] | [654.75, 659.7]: 1.19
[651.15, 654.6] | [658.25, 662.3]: 1.16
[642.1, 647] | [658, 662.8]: 1.18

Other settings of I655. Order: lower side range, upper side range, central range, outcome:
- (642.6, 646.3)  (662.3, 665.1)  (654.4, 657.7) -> 0.07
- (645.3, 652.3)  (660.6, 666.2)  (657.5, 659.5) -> -0.14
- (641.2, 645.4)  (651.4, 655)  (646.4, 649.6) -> -0.07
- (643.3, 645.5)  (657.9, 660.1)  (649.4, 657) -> 0.11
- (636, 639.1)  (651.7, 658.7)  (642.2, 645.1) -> -0.03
